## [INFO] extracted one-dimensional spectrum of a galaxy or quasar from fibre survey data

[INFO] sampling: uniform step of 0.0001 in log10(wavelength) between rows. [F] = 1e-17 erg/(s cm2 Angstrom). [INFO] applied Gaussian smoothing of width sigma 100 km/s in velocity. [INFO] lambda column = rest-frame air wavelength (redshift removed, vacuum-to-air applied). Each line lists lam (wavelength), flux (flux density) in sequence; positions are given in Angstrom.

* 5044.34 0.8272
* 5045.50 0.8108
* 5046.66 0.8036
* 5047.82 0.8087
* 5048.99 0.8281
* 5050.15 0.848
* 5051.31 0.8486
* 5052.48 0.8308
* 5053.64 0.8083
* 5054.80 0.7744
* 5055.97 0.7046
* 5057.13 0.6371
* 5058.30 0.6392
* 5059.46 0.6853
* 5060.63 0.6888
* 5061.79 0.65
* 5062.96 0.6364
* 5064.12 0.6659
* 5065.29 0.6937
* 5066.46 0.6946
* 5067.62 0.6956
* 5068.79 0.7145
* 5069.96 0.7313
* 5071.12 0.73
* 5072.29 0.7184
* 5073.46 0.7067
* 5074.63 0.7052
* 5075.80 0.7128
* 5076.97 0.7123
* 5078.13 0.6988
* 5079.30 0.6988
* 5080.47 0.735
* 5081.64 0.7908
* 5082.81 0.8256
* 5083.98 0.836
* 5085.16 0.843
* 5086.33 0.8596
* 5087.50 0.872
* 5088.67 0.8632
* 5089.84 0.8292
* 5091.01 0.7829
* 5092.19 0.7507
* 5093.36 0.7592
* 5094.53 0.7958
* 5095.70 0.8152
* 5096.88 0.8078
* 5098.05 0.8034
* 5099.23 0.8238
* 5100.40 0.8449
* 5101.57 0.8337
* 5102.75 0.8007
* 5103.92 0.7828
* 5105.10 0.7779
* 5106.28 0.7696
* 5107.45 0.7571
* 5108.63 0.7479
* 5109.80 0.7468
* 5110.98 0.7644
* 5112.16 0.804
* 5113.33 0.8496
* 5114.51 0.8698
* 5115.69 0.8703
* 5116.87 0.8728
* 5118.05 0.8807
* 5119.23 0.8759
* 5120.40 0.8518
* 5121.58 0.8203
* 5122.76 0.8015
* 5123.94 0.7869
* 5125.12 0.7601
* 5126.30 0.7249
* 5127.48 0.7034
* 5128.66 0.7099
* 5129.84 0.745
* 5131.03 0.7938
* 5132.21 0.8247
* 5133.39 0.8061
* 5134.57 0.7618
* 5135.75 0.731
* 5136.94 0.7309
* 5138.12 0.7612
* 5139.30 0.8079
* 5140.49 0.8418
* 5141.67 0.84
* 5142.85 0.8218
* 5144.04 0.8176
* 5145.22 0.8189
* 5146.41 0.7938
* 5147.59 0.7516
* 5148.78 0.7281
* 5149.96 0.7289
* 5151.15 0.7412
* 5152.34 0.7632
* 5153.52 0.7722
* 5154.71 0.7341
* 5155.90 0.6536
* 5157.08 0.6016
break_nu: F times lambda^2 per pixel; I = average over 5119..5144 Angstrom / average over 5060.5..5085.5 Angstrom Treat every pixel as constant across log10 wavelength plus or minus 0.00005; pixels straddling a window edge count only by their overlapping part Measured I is 1.11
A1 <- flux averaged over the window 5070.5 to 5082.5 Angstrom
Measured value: 0.724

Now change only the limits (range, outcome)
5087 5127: 0.808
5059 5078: 0.697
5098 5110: 0.791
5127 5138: 0.757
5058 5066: 0.667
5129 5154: 0.779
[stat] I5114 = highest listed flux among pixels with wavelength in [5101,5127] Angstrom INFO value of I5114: 0.8807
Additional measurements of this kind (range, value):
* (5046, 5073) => 0.8486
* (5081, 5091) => 0.872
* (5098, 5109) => 0.8449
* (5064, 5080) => 0.7313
